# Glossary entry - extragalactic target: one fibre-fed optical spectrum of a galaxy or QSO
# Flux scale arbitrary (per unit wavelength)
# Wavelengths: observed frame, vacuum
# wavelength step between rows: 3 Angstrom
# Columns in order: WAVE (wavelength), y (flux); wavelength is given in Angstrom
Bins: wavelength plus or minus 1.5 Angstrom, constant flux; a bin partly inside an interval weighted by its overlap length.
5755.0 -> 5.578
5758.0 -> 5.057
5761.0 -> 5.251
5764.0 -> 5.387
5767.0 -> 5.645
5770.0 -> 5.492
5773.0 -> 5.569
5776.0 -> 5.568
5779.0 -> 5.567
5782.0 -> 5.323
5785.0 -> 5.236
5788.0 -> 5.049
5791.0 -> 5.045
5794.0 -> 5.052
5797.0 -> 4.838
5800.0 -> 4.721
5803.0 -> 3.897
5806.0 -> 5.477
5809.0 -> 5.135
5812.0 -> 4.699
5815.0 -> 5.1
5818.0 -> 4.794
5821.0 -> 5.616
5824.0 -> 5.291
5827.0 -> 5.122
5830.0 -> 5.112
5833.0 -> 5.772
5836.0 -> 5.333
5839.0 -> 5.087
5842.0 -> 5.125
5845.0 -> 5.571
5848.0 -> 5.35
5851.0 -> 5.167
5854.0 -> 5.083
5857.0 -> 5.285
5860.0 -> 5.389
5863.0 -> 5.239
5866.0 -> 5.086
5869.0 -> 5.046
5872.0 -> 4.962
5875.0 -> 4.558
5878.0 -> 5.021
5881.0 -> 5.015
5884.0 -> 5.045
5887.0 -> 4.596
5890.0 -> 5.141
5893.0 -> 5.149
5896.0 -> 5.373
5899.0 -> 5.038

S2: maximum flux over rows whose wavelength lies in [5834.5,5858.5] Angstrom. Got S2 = 5.571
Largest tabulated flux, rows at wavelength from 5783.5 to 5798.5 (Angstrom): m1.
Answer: 5.236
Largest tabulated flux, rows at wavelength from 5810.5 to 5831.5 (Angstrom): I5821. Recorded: 5.616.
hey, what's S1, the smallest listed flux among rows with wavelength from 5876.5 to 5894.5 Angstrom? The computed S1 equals 4.596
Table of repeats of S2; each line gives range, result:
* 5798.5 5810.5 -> 5.477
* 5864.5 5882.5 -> 5.086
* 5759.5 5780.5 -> 5.645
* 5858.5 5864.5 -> 5.389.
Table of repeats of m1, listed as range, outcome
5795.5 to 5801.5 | 4.838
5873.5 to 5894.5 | 5.149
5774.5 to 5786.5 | 5.568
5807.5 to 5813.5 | 5.135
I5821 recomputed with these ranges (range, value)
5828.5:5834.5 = 5.772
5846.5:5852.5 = 5.35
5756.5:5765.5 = 5.387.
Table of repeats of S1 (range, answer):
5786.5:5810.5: 3.897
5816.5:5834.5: 4.794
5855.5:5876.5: 4.558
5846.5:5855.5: 5.083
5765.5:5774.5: 5.492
